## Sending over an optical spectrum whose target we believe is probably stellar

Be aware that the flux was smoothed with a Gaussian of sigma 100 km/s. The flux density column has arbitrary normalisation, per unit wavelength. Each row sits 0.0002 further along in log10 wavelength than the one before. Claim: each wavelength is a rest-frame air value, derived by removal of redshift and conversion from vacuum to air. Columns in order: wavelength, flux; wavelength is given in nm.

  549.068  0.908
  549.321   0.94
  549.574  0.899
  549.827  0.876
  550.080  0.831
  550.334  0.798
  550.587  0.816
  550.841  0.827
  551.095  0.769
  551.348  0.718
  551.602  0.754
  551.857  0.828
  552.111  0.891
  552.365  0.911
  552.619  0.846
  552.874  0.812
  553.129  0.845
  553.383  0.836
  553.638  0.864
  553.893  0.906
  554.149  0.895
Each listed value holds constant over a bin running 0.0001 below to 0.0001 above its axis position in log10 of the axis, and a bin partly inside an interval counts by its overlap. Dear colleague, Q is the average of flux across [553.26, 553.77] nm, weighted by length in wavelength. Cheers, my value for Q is 0.85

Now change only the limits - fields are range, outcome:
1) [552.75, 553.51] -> 0.832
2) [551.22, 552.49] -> 0.82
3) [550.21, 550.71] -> 0.808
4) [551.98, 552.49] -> 0.901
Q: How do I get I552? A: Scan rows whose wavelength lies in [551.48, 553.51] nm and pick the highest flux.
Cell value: 0.911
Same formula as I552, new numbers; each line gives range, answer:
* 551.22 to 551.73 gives 0.754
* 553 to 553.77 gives 0.864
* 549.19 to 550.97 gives 0.94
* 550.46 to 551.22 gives 0.827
